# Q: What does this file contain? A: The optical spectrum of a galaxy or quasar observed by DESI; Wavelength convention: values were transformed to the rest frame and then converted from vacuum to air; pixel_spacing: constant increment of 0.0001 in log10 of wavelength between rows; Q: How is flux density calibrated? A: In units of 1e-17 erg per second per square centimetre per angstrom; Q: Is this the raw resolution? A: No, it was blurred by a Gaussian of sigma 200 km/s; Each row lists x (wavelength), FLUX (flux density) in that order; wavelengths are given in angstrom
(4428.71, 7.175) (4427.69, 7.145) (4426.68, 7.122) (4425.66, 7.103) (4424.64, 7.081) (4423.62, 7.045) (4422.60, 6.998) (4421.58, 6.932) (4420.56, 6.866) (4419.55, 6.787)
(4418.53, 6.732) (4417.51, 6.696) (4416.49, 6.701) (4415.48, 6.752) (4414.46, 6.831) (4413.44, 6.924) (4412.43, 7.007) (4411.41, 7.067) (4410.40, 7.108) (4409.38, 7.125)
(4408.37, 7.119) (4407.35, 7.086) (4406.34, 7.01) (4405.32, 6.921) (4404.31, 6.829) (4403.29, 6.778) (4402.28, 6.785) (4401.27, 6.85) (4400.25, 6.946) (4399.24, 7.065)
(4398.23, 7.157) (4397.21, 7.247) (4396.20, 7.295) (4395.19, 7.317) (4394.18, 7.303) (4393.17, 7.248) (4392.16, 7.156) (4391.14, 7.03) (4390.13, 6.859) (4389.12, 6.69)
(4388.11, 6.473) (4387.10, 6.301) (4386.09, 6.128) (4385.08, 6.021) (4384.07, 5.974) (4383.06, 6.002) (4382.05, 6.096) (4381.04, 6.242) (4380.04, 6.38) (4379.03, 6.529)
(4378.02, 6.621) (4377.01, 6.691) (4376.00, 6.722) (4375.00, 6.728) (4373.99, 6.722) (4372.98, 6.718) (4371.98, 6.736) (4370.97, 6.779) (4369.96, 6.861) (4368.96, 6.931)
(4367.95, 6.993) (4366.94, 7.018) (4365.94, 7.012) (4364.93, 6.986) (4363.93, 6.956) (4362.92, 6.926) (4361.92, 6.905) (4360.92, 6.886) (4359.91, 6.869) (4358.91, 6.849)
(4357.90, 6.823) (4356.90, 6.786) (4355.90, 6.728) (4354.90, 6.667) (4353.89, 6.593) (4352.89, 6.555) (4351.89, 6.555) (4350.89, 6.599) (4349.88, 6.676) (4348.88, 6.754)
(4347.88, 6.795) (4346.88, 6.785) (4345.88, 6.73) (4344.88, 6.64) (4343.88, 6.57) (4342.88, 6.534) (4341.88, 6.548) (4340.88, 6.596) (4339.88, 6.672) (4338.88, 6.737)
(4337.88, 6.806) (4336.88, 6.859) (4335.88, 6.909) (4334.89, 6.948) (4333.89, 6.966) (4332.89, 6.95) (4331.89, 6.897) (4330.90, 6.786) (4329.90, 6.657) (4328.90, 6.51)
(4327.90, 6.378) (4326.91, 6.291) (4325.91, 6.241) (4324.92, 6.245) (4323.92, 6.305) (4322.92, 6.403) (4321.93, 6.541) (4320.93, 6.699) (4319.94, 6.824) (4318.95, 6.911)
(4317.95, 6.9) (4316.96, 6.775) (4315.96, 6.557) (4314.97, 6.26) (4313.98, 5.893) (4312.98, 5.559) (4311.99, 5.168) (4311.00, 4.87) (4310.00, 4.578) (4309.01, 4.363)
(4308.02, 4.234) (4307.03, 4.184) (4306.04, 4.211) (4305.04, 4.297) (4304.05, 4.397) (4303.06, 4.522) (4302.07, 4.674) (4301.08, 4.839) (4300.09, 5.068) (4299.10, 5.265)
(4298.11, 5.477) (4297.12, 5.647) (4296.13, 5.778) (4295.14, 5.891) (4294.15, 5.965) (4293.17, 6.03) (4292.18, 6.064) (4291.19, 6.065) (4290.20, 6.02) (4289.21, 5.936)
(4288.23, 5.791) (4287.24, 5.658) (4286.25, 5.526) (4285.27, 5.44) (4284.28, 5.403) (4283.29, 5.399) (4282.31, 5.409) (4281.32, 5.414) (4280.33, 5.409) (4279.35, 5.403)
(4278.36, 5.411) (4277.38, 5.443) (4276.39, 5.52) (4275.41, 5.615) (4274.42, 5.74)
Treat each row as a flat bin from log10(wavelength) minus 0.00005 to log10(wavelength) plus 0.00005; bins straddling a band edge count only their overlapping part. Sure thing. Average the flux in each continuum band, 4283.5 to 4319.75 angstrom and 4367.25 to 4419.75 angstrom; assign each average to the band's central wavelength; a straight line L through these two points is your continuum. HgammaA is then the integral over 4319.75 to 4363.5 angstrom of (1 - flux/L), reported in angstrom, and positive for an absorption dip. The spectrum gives -4.7 angstrom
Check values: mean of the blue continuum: 5.46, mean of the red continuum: 6.79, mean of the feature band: 6.68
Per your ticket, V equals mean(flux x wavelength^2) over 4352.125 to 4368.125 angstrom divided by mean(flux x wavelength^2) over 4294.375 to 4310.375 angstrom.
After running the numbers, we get 1.45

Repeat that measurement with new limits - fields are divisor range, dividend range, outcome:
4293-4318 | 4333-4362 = 1.31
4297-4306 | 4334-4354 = 1.41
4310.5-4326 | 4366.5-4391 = 1.08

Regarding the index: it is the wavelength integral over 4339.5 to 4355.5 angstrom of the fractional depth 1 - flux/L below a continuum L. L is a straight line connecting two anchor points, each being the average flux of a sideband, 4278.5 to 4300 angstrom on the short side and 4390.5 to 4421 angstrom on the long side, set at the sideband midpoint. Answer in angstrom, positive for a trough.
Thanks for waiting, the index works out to -0.8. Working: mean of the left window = 5.65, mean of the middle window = 6.64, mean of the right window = 6.99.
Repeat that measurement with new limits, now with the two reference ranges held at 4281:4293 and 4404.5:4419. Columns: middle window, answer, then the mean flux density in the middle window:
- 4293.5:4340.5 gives 0.7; 5.92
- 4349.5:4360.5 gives -0.6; 6.7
